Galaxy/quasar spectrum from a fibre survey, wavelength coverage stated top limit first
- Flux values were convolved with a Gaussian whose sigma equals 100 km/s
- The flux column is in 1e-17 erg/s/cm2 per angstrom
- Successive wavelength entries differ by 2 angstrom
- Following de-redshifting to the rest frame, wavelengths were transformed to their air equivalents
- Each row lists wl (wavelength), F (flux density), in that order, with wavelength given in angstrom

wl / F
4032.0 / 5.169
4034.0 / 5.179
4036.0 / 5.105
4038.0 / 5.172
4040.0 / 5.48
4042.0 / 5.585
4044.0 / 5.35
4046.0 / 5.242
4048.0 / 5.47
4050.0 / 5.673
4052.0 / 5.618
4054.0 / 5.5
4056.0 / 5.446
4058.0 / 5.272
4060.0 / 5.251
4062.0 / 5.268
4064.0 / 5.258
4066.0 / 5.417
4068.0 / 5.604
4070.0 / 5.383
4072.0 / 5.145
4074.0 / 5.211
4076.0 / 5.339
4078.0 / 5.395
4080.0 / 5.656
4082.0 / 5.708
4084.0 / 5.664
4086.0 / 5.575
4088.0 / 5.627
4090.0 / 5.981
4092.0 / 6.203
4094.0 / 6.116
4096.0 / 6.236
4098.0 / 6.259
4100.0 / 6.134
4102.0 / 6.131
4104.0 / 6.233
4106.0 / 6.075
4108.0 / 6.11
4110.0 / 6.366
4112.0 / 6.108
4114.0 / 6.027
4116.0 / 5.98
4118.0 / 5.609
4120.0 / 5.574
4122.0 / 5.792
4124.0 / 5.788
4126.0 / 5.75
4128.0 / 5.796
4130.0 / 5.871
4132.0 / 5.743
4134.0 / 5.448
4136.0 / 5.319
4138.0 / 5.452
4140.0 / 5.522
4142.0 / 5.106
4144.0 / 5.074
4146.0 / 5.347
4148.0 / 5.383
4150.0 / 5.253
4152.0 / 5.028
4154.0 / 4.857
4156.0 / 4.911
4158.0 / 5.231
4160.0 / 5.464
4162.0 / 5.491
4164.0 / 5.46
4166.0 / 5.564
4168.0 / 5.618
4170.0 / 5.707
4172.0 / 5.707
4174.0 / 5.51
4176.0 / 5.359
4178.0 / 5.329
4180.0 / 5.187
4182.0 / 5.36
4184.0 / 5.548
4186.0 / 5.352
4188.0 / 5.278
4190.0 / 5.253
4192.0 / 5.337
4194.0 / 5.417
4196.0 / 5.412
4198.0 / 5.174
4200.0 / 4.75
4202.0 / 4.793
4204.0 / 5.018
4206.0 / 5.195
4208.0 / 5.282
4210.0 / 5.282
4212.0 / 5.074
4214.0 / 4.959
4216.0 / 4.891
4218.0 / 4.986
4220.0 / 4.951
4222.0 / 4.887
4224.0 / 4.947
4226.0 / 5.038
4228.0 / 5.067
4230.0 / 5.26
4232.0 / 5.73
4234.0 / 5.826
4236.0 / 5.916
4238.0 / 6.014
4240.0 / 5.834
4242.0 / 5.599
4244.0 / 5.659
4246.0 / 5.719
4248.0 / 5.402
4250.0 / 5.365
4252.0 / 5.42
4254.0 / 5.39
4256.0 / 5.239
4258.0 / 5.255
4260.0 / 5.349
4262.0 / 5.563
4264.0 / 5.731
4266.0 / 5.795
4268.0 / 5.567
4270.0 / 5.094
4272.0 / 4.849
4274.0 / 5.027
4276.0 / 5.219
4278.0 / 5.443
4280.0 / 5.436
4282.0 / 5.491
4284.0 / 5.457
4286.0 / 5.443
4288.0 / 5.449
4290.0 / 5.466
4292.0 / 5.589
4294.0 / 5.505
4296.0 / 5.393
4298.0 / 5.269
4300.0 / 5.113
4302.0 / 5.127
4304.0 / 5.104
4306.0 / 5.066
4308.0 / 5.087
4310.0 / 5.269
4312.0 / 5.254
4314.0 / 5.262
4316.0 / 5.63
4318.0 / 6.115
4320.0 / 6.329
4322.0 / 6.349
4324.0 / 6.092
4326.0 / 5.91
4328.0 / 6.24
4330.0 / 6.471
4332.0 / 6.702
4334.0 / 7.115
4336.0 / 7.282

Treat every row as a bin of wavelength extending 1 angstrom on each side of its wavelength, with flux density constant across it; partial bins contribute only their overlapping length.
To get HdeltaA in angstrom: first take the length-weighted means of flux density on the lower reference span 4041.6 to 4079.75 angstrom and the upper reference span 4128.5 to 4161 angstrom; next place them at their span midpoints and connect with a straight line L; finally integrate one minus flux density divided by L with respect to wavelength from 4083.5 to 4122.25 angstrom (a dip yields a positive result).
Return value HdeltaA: -4.6 angstrom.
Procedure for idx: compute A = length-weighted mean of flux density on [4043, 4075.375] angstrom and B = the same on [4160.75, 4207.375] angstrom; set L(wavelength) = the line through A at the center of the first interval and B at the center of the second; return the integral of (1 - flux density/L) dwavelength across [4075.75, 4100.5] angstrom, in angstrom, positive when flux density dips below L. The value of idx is -2.19 angstrom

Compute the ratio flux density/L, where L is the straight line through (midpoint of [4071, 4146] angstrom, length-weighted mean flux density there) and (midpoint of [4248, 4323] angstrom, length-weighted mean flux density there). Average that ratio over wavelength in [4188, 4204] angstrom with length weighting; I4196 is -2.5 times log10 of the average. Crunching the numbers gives 0.09 mag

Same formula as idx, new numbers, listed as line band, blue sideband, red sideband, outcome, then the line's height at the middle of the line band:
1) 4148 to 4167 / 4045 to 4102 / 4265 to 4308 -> 0.8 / 5.49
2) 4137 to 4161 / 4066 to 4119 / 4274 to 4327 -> 2.2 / 5.74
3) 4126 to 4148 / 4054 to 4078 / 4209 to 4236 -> -0.9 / 5.26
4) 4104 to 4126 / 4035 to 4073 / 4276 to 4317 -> -2.4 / 5.37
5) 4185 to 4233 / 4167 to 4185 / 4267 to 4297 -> 2.7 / 5.44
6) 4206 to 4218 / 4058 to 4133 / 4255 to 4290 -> 0.9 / 5.51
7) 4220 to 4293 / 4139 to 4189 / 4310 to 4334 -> 4.2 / 5.76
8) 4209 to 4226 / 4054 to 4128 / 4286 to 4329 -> 1.9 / 5.63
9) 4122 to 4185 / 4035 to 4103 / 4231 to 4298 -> 1.2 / 5.54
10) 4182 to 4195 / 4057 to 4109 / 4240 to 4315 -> 0.4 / 5.52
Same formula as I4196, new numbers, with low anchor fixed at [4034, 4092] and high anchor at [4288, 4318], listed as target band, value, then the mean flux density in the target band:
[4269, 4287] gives 0.01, 5.27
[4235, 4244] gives -0.09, 5.82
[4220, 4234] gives 0.04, 5.19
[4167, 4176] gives -0.04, 5.6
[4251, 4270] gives -0.02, 5.46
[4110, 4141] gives -0.06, 5.74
